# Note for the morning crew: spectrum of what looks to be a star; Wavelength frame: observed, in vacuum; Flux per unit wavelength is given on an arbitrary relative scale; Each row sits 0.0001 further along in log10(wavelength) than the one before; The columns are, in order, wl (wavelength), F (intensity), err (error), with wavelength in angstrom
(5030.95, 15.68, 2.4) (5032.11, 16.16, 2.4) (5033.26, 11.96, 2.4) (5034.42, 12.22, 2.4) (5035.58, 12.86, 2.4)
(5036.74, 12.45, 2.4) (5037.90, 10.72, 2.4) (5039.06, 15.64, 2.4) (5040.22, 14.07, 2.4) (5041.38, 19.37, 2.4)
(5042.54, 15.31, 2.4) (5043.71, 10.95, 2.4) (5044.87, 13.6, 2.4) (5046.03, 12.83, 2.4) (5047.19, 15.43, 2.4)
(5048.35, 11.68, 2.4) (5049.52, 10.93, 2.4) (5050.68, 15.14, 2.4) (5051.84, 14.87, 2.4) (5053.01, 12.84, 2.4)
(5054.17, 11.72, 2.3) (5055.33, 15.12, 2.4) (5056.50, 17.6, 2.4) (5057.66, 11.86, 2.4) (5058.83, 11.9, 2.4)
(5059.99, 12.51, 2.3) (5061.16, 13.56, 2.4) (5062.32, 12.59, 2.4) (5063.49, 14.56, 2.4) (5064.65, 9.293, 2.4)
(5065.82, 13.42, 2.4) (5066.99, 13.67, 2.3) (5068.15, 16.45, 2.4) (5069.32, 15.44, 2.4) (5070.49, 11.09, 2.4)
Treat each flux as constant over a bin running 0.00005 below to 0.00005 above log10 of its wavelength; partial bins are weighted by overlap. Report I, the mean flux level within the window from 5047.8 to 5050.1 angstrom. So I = 11.3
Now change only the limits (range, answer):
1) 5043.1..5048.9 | 12.9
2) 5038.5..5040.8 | 14.9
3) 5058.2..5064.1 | 13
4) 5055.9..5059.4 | 13.8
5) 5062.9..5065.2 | 12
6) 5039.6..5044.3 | 14.9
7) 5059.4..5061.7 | 13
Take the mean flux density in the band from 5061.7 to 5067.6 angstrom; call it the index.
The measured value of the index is 12.7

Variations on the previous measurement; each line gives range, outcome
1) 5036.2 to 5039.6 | 12.9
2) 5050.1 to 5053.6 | 14.3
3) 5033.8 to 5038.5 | 12.1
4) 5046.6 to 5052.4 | 13.6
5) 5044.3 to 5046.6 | 13.2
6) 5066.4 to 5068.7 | 15.1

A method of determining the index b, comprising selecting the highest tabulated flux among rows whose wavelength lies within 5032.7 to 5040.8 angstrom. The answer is 15.64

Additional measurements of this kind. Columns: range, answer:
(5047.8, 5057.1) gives 17.6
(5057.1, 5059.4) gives 11.9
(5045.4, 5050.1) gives 15.43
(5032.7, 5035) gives 12.22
